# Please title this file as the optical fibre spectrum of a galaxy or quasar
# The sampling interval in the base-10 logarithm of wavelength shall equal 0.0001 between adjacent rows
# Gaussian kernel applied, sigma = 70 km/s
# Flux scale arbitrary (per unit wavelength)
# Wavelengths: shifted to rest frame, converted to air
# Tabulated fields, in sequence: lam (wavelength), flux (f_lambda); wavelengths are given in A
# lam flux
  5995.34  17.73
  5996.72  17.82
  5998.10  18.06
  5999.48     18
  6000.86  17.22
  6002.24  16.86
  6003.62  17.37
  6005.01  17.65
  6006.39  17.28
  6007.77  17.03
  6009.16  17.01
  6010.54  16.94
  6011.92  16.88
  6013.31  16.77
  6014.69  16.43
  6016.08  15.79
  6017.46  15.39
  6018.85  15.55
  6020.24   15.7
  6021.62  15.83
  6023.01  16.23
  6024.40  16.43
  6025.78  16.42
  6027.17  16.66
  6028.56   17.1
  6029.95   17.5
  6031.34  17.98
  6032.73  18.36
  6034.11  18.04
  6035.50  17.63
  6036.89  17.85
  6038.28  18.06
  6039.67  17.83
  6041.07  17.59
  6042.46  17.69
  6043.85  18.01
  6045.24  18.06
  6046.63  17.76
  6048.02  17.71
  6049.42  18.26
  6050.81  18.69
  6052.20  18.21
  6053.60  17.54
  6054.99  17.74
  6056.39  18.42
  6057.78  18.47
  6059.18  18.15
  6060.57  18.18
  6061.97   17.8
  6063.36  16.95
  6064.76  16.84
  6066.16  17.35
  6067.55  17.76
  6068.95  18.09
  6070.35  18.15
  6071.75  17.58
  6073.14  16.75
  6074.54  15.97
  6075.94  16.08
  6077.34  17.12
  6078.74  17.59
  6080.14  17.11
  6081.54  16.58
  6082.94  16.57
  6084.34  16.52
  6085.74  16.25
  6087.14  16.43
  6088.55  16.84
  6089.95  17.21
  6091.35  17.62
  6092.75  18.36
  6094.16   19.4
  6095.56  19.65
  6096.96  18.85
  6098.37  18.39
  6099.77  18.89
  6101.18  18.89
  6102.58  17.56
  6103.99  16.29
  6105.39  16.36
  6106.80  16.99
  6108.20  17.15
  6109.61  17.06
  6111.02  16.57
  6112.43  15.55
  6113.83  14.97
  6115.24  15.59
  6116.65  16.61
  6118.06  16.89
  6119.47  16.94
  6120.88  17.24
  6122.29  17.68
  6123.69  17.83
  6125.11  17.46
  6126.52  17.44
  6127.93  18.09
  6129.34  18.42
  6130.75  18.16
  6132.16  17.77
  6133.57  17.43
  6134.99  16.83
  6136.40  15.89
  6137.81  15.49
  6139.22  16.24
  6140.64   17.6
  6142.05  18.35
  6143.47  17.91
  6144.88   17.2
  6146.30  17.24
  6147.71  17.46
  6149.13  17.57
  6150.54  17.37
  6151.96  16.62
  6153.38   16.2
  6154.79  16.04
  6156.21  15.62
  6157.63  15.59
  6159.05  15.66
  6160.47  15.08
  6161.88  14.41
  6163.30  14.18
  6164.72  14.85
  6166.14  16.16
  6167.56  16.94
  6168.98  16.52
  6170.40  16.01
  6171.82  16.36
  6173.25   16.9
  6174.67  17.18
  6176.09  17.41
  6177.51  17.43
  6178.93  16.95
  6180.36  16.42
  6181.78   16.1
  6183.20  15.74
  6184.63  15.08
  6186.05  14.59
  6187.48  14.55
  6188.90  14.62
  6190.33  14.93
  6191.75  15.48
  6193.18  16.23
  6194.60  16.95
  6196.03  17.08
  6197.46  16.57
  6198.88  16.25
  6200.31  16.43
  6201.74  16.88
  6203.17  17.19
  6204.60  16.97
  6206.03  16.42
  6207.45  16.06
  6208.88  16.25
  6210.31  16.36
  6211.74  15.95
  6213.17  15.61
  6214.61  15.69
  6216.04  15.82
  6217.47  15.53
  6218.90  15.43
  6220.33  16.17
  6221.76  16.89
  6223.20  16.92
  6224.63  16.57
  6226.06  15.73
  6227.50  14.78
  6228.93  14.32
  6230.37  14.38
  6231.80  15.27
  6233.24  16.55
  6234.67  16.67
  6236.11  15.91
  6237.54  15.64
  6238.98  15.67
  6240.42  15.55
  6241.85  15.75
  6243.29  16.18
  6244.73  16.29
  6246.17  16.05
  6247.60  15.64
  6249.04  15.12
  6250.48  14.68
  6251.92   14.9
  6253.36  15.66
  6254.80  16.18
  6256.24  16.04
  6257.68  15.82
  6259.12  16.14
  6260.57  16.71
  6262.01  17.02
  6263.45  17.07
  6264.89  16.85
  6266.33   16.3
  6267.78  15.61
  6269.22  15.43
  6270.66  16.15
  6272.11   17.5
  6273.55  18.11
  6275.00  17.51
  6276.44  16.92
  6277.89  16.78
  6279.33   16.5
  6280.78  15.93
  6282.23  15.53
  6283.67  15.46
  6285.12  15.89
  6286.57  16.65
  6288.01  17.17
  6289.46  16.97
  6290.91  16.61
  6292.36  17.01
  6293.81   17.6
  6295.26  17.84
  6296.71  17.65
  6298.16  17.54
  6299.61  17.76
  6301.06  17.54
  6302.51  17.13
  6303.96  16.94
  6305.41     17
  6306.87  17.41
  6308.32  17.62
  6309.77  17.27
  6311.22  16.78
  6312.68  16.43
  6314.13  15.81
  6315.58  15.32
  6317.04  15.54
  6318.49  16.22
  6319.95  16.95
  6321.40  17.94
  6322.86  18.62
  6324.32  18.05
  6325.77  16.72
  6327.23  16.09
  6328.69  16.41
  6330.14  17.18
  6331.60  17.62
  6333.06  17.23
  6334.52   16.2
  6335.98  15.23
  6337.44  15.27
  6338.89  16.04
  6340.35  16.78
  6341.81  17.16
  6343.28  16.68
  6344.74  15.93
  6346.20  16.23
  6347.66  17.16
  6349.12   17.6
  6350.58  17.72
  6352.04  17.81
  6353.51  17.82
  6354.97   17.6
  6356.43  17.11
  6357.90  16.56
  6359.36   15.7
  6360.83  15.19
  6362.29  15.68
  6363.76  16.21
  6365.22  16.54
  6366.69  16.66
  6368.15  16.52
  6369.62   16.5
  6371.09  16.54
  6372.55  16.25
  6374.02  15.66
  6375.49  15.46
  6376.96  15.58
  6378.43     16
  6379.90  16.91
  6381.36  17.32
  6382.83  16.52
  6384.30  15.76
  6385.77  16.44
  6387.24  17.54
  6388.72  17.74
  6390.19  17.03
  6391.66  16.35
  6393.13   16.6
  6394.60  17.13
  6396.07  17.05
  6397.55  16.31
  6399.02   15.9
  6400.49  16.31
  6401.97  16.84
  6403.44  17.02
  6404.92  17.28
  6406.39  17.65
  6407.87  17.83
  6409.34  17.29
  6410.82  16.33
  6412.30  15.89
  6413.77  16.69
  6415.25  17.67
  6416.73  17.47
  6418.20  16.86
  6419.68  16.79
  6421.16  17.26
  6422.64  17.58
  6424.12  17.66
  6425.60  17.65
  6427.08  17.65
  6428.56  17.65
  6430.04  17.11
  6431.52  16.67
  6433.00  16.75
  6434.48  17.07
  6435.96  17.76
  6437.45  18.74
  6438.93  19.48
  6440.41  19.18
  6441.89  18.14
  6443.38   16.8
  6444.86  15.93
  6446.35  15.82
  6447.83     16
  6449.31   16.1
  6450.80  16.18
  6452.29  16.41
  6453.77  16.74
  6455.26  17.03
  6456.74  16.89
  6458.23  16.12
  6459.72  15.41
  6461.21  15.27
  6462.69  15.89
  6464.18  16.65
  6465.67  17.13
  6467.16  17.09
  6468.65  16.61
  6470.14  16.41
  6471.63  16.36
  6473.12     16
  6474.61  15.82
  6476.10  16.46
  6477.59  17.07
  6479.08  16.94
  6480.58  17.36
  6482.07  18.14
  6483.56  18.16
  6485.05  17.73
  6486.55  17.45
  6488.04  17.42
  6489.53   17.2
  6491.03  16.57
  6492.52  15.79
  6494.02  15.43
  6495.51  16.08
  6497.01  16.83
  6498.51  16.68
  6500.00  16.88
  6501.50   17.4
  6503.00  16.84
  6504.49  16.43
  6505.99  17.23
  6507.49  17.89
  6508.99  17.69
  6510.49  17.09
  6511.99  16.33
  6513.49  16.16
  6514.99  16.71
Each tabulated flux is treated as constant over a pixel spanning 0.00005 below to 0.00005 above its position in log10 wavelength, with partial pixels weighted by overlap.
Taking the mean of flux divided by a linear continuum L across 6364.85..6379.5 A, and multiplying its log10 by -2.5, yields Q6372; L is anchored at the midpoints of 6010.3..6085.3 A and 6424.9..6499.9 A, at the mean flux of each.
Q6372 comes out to 0.052 mag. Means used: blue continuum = 17.3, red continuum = 16.9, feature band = 16.2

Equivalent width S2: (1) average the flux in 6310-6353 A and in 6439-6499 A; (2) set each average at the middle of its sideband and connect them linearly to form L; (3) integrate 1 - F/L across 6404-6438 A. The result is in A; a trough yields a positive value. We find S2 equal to -1.1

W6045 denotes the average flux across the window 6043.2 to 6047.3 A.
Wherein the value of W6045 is 18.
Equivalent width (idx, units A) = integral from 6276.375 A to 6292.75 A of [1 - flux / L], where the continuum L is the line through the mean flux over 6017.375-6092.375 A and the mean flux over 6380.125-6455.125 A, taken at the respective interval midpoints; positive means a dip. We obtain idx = 0.69 A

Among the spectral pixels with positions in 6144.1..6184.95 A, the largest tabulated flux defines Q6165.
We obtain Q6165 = 17.57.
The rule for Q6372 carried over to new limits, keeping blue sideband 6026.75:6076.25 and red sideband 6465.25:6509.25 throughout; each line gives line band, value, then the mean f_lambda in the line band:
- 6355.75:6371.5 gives 0.06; 16.3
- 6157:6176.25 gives 0.10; 15.9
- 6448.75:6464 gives 0.05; 16.2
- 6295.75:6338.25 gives 0.02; 16.9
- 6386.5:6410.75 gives 0.01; 17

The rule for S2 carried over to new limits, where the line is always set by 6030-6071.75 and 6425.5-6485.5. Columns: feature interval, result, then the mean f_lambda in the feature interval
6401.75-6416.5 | 0.0 A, 17.1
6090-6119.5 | 0.7 A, 17.4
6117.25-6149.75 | 0.6 A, 17.4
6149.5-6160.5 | 0.9 A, 16.1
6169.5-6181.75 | 0.6 A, 16.8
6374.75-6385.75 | 0.6 A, 16.2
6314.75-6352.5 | 1.0 A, 16.7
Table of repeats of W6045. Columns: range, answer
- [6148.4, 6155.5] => 16.8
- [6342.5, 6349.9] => 16.7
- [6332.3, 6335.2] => 16.7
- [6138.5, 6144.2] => 17.5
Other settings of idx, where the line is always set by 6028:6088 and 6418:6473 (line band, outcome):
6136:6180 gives 2.3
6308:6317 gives 0.4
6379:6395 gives 0.2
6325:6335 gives 0.2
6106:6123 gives 0.8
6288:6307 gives -0.2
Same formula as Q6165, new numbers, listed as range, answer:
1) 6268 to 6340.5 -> 18.62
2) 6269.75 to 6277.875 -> 18.11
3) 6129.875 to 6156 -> 18.35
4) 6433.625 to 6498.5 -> 19.48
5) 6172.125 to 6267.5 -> 17.43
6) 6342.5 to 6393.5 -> 17.82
